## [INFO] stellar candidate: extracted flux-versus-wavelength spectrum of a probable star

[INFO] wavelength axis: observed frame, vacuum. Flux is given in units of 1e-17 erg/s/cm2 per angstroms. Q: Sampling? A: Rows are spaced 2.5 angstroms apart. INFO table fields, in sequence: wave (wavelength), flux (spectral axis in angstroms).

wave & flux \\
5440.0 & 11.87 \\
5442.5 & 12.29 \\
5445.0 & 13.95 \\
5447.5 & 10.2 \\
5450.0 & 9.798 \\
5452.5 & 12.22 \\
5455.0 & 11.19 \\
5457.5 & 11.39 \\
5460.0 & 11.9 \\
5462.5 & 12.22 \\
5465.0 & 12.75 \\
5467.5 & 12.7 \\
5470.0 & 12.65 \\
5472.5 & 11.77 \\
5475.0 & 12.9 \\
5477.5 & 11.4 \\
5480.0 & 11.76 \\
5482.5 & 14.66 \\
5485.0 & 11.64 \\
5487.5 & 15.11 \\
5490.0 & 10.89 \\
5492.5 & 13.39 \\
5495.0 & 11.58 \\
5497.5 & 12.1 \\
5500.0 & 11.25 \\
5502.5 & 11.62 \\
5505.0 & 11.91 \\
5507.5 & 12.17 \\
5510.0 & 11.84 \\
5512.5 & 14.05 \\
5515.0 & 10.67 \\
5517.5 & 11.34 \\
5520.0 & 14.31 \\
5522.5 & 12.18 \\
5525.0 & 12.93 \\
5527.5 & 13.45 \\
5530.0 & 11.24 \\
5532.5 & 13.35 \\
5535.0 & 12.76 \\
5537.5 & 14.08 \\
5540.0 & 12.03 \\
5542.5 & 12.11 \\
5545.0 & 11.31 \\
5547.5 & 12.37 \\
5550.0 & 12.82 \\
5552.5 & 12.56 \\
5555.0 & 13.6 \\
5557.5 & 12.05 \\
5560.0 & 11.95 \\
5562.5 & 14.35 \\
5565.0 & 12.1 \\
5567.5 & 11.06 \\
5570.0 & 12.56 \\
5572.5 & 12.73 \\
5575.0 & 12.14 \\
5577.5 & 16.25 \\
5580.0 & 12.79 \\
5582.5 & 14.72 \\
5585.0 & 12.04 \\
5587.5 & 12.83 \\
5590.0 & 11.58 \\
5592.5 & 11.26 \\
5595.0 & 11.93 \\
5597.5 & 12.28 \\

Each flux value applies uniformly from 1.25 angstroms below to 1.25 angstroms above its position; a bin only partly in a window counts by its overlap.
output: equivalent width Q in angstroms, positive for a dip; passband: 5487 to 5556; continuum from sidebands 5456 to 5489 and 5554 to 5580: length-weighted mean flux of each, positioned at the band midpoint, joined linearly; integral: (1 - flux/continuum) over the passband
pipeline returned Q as 1.4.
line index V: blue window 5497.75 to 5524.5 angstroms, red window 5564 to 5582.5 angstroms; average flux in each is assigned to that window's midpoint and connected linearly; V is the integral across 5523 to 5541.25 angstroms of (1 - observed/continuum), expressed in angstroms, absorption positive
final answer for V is -0.6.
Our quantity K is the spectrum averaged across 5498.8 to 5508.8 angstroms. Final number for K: 11.7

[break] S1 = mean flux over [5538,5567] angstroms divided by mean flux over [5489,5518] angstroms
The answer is 1.05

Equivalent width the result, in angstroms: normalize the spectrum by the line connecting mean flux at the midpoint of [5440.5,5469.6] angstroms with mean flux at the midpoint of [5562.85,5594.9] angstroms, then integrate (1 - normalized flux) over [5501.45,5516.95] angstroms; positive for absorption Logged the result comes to 0.3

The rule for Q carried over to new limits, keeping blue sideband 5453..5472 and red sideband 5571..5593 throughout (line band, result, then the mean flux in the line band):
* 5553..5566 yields 0.01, 12.8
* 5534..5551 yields 0.27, 12.5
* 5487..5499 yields -0.10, 12.4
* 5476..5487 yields -0.29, 12.6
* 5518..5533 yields -0.29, 12.8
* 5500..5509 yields 0.44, 11.8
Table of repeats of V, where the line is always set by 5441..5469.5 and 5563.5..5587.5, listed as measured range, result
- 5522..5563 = 0.1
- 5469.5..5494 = -1.0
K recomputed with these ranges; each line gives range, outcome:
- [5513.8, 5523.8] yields 12.1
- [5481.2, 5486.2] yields 13.2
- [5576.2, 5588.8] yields 13.7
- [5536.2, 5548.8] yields 12.4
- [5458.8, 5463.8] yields 12.1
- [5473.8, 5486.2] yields 12.5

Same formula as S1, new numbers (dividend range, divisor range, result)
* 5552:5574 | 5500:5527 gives 1.02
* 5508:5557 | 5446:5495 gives 1.04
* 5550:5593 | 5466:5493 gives 1.01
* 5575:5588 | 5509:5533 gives 1.09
